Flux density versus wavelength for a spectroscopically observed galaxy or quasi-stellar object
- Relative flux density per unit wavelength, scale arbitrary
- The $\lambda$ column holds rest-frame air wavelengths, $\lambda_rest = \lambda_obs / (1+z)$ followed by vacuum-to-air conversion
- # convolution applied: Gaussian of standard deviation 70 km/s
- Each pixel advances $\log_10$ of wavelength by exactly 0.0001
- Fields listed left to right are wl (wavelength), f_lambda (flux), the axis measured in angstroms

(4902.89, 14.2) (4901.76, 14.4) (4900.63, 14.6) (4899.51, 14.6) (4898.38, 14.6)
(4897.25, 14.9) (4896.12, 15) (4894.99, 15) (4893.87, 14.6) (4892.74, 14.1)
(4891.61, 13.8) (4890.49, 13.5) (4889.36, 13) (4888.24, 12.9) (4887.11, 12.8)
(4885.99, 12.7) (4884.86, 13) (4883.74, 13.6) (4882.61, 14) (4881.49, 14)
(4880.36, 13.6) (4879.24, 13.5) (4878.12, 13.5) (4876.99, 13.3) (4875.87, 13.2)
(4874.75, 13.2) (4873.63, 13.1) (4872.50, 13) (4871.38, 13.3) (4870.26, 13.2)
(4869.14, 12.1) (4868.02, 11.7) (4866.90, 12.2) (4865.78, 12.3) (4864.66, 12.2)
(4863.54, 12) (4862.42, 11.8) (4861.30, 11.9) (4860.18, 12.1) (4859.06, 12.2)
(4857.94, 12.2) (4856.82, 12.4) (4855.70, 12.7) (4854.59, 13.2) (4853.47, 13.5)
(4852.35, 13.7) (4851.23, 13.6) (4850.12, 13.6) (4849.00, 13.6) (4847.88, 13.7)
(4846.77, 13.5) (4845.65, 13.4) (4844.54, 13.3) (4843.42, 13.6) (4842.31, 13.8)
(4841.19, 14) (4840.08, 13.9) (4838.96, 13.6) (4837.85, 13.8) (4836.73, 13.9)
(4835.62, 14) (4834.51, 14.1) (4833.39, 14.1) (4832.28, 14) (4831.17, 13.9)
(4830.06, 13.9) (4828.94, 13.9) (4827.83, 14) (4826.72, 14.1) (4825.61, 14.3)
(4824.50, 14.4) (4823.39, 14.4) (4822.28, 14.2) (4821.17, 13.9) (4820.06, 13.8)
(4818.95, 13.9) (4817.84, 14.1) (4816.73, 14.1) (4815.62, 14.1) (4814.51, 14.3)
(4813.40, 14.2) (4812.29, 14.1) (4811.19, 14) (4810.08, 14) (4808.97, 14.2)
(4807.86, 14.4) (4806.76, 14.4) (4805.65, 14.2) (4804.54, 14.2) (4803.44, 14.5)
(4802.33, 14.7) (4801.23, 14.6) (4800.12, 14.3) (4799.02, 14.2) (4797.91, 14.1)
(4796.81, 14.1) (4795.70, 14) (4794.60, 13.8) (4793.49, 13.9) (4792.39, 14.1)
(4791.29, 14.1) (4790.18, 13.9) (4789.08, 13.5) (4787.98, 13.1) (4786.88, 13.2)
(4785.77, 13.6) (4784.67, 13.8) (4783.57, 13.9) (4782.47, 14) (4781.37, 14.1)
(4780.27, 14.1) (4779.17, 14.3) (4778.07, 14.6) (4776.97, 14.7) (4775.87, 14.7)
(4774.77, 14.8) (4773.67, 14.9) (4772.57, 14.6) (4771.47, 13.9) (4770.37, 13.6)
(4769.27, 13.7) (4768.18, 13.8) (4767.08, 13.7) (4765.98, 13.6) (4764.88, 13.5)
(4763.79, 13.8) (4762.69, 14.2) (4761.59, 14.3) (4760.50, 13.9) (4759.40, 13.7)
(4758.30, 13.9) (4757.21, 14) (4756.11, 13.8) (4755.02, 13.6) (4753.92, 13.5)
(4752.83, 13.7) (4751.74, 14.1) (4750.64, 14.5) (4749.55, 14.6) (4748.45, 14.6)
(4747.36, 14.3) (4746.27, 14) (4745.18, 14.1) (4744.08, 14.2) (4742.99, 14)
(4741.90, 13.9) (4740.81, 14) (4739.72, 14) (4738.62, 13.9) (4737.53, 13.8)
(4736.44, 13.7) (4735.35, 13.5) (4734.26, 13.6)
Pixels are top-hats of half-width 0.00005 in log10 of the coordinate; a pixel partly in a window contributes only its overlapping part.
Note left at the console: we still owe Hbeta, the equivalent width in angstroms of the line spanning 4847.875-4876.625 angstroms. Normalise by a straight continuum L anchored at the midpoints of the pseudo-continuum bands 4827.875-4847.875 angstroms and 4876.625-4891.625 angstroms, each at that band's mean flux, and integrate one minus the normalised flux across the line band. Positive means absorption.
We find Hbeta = 1.8 angstroms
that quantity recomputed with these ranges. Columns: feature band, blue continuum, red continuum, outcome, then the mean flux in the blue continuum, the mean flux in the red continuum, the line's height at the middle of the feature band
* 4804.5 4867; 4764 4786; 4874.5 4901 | 1.53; 14.1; 13.8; 13.9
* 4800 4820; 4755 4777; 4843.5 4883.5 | -0.99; 14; 13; 13.6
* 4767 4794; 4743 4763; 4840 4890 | -0.44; 14.1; 13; 13.8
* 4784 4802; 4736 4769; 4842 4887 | -0.39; 14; 13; 13.6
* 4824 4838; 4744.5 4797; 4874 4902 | -0.13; 14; 13.8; 13.9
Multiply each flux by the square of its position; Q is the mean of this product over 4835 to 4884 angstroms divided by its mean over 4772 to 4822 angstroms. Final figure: 1.0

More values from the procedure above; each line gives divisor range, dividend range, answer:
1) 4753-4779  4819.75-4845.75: 1.02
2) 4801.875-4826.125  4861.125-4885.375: 0.93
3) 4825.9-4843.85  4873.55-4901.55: 1.01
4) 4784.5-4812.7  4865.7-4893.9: 0.97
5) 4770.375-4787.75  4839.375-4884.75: 0.95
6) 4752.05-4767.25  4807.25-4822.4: 1.04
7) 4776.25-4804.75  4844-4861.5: 0.95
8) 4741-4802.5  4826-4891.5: 0.98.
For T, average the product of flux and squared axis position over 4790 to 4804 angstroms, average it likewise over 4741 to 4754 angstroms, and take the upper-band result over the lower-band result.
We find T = 1.02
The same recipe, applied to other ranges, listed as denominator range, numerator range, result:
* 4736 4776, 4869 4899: 1.02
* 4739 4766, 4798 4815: 1.04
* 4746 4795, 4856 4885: 0.95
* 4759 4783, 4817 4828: 1.02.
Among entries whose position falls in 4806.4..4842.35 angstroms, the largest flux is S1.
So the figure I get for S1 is 14.4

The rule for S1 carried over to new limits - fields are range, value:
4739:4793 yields 14.9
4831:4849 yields 14.1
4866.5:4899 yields 15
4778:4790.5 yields 14.6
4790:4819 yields 14.7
